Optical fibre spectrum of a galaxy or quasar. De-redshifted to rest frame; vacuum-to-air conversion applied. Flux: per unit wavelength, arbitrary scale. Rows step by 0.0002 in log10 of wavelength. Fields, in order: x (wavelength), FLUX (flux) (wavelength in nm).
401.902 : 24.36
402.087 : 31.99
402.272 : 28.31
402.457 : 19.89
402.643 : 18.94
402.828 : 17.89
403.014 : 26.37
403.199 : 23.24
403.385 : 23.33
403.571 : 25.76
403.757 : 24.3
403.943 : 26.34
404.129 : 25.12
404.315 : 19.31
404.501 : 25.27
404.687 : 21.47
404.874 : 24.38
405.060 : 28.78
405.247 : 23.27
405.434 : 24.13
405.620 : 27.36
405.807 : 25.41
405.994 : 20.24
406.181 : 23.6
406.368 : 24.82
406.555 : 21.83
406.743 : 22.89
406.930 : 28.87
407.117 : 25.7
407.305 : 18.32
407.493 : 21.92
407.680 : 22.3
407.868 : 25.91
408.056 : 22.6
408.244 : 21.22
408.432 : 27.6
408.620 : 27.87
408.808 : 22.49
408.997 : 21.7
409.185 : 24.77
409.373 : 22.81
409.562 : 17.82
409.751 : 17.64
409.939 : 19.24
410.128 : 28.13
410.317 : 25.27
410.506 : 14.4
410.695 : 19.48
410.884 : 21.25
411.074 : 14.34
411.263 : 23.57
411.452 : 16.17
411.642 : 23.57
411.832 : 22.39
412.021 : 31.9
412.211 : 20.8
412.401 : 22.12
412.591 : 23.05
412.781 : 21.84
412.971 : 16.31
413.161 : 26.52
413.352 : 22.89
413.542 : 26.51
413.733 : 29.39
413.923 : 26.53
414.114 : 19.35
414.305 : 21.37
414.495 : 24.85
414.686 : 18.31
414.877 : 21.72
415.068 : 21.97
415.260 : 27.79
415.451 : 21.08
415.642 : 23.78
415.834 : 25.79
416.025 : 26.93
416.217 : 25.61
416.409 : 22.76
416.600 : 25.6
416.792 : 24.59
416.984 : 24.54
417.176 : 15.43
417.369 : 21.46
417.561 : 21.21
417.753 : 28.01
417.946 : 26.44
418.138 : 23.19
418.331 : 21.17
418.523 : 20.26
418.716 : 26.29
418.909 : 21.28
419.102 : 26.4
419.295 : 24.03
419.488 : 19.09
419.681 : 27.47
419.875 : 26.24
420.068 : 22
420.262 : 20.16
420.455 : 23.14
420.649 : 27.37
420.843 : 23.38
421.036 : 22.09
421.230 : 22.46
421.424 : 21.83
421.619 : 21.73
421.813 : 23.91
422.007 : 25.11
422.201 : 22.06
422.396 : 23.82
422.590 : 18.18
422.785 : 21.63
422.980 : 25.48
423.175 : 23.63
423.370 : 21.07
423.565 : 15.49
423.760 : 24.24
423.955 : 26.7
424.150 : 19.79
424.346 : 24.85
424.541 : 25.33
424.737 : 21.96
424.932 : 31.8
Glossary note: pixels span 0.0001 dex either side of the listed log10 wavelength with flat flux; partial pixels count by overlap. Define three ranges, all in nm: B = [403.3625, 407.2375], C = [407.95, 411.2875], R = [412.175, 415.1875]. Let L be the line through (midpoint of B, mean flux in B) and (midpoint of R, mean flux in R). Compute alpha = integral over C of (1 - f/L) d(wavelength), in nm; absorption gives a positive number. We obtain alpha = 0.26 nm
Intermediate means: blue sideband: 24.4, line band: 21.8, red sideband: 22.8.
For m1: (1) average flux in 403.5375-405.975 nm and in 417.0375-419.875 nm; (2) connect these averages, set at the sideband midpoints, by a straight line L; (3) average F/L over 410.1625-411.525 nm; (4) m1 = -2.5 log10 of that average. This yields 0.21 mag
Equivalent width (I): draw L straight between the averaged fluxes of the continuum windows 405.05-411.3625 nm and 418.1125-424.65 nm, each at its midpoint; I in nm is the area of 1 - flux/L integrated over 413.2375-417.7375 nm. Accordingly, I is -0.13 nm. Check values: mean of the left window 22.8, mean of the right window 23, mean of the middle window 23.5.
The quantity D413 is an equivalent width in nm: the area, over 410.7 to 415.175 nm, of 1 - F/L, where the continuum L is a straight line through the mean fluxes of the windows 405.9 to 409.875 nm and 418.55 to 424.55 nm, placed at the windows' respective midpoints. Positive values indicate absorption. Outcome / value 0.11 nm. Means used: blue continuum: 23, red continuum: 23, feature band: 22.4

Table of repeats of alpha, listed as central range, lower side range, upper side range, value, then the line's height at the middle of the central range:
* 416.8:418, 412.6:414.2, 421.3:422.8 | 0.01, 23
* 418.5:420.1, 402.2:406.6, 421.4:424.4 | -0.08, 22.7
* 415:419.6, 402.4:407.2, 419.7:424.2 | -0.10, 23.1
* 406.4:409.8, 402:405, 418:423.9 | 0.07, 23.6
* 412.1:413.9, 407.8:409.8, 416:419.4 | -0.02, 23.3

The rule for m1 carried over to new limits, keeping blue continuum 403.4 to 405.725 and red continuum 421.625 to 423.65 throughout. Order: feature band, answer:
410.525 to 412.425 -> 0.114 mag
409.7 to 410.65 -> 0.135 mag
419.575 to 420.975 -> -0.083 mag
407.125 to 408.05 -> 0.078 mag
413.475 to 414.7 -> -0.037 mag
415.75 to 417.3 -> -0.043 mag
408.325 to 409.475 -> -0.021 mag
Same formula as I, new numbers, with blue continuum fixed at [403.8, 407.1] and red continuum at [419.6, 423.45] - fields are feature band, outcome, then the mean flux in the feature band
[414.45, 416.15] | 0.001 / 23.6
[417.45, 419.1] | -0.018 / 23.6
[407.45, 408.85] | 0.001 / 24.1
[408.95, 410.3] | 0.117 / 21.9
